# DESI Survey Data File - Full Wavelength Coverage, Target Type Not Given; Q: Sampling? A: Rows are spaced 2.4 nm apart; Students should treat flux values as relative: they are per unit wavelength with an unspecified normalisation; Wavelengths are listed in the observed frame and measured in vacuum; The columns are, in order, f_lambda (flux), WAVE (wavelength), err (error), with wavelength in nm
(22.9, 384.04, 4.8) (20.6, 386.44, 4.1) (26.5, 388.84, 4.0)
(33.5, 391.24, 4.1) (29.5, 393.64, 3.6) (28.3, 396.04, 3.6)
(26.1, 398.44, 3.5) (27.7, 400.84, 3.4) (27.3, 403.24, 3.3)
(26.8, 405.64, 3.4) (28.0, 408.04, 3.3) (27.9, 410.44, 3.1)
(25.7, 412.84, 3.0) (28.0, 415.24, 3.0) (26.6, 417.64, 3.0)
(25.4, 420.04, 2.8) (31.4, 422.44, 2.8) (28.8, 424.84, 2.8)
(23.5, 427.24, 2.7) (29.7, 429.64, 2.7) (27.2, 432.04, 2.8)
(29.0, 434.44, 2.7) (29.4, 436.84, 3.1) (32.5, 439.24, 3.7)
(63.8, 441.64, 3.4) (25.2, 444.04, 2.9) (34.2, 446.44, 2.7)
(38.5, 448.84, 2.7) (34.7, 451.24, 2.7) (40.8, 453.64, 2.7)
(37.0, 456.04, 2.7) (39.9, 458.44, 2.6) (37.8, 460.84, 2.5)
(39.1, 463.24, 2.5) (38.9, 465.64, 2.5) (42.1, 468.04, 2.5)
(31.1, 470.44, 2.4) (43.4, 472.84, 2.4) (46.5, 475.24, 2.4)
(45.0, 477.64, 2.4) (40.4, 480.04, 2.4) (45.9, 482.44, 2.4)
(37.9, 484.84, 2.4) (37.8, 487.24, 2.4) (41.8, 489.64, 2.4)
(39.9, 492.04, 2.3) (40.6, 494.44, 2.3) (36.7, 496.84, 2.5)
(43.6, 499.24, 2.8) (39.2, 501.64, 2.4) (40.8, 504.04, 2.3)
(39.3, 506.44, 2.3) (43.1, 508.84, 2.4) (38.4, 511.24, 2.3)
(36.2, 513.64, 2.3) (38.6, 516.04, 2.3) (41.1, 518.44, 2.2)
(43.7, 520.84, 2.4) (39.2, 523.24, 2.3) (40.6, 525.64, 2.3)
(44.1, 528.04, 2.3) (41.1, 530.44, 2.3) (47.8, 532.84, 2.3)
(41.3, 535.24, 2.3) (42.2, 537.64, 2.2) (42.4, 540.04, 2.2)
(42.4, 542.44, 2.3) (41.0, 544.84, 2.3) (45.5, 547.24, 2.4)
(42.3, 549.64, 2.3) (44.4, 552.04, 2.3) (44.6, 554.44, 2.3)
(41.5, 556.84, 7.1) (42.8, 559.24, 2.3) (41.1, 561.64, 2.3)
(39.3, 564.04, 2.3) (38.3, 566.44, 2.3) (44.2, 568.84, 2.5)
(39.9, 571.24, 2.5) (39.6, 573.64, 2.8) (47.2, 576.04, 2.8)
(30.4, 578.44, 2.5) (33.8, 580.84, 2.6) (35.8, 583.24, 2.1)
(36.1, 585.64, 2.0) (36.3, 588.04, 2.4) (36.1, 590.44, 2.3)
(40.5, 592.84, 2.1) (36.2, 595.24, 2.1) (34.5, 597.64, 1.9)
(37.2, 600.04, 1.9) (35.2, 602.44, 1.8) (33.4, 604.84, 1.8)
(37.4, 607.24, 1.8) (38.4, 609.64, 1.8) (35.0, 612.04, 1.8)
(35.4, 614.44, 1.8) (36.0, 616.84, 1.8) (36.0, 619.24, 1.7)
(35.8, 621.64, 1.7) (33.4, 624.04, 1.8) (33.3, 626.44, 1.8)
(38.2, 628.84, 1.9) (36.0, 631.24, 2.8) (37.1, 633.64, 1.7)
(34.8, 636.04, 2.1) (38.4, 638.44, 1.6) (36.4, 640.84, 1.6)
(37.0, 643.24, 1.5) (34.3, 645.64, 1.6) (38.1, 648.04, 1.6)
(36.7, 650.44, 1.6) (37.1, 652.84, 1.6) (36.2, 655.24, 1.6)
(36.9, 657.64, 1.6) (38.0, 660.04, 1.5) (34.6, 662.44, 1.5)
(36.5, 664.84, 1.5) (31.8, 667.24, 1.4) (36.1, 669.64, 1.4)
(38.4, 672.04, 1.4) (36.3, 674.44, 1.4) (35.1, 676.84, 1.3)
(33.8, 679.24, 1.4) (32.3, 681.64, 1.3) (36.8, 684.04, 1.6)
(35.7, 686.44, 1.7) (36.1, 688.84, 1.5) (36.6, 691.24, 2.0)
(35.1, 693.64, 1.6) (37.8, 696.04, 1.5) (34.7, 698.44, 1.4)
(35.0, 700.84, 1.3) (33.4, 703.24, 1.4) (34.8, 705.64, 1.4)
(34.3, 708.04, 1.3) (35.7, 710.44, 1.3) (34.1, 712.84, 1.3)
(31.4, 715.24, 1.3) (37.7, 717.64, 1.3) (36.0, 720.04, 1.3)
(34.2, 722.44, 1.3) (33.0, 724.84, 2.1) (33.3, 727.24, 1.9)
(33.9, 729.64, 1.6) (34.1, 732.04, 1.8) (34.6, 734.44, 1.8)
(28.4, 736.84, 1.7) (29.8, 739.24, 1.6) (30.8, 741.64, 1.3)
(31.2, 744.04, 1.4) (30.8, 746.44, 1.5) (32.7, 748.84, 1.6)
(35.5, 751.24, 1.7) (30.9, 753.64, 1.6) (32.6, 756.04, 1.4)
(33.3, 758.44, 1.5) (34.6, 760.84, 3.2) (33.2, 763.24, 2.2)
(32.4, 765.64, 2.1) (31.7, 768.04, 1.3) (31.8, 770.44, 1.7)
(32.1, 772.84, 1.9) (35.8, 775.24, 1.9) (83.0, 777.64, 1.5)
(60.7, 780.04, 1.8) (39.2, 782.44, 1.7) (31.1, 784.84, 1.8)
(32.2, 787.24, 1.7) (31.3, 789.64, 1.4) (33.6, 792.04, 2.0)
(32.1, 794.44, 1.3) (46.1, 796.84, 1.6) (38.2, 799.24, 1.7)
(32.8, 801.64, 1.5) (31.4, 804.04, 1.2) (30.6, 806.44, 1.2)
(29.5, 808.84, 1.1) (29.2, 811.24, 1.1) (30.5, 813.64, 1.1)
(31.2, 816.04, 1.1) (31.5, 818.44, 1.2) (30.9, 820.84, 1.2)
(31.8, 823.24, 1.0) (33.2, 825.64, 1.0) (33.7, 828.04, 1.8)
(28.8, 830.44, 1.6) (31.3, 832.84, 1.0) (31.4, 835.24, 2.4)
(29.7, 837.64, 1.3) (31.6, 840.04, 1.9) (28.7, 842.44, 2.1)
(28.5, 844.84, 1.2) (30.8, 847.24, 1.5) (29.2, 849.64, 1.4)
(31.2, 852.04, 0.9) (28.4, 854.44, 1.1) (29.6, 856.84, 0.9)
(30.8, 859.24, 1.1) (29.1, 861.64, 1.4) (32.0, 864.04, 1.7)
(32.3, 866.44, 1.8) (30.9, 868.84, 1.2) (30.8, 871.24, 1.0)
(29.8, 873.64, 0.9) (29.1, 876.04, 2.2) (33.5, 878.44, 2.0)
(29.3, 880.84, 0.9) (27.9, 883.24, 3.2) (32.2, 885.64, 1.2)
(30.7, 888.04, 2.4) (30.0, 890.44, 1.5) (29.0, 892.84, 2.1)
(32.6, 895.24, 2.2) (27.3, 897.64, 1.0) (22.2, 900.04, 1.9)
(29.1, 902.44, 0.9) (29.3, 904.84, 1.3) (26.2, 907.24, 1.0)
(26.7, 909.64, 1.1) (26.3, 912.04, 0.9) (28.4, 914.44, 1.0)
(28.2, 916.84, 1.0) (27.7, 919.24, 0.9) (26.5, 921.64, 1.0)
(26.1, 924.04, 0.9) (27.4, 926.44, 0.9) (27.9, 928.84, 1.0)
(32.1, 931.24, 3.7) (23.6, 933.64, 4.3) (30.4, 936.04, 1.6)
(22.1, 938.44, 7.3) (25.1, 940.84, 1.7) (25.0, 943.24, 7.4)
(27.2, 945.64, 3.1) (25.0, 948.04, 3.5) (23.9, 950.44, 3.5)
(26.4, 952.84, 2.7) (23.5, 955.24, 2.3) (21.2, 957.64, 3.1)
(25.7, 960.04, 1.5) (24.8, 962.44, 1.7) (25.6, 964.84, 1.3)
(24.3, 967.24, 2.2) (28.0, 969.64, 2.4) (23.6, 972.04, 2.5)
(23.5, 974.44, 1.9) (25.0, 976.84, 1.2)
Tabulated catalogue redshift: 0.186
